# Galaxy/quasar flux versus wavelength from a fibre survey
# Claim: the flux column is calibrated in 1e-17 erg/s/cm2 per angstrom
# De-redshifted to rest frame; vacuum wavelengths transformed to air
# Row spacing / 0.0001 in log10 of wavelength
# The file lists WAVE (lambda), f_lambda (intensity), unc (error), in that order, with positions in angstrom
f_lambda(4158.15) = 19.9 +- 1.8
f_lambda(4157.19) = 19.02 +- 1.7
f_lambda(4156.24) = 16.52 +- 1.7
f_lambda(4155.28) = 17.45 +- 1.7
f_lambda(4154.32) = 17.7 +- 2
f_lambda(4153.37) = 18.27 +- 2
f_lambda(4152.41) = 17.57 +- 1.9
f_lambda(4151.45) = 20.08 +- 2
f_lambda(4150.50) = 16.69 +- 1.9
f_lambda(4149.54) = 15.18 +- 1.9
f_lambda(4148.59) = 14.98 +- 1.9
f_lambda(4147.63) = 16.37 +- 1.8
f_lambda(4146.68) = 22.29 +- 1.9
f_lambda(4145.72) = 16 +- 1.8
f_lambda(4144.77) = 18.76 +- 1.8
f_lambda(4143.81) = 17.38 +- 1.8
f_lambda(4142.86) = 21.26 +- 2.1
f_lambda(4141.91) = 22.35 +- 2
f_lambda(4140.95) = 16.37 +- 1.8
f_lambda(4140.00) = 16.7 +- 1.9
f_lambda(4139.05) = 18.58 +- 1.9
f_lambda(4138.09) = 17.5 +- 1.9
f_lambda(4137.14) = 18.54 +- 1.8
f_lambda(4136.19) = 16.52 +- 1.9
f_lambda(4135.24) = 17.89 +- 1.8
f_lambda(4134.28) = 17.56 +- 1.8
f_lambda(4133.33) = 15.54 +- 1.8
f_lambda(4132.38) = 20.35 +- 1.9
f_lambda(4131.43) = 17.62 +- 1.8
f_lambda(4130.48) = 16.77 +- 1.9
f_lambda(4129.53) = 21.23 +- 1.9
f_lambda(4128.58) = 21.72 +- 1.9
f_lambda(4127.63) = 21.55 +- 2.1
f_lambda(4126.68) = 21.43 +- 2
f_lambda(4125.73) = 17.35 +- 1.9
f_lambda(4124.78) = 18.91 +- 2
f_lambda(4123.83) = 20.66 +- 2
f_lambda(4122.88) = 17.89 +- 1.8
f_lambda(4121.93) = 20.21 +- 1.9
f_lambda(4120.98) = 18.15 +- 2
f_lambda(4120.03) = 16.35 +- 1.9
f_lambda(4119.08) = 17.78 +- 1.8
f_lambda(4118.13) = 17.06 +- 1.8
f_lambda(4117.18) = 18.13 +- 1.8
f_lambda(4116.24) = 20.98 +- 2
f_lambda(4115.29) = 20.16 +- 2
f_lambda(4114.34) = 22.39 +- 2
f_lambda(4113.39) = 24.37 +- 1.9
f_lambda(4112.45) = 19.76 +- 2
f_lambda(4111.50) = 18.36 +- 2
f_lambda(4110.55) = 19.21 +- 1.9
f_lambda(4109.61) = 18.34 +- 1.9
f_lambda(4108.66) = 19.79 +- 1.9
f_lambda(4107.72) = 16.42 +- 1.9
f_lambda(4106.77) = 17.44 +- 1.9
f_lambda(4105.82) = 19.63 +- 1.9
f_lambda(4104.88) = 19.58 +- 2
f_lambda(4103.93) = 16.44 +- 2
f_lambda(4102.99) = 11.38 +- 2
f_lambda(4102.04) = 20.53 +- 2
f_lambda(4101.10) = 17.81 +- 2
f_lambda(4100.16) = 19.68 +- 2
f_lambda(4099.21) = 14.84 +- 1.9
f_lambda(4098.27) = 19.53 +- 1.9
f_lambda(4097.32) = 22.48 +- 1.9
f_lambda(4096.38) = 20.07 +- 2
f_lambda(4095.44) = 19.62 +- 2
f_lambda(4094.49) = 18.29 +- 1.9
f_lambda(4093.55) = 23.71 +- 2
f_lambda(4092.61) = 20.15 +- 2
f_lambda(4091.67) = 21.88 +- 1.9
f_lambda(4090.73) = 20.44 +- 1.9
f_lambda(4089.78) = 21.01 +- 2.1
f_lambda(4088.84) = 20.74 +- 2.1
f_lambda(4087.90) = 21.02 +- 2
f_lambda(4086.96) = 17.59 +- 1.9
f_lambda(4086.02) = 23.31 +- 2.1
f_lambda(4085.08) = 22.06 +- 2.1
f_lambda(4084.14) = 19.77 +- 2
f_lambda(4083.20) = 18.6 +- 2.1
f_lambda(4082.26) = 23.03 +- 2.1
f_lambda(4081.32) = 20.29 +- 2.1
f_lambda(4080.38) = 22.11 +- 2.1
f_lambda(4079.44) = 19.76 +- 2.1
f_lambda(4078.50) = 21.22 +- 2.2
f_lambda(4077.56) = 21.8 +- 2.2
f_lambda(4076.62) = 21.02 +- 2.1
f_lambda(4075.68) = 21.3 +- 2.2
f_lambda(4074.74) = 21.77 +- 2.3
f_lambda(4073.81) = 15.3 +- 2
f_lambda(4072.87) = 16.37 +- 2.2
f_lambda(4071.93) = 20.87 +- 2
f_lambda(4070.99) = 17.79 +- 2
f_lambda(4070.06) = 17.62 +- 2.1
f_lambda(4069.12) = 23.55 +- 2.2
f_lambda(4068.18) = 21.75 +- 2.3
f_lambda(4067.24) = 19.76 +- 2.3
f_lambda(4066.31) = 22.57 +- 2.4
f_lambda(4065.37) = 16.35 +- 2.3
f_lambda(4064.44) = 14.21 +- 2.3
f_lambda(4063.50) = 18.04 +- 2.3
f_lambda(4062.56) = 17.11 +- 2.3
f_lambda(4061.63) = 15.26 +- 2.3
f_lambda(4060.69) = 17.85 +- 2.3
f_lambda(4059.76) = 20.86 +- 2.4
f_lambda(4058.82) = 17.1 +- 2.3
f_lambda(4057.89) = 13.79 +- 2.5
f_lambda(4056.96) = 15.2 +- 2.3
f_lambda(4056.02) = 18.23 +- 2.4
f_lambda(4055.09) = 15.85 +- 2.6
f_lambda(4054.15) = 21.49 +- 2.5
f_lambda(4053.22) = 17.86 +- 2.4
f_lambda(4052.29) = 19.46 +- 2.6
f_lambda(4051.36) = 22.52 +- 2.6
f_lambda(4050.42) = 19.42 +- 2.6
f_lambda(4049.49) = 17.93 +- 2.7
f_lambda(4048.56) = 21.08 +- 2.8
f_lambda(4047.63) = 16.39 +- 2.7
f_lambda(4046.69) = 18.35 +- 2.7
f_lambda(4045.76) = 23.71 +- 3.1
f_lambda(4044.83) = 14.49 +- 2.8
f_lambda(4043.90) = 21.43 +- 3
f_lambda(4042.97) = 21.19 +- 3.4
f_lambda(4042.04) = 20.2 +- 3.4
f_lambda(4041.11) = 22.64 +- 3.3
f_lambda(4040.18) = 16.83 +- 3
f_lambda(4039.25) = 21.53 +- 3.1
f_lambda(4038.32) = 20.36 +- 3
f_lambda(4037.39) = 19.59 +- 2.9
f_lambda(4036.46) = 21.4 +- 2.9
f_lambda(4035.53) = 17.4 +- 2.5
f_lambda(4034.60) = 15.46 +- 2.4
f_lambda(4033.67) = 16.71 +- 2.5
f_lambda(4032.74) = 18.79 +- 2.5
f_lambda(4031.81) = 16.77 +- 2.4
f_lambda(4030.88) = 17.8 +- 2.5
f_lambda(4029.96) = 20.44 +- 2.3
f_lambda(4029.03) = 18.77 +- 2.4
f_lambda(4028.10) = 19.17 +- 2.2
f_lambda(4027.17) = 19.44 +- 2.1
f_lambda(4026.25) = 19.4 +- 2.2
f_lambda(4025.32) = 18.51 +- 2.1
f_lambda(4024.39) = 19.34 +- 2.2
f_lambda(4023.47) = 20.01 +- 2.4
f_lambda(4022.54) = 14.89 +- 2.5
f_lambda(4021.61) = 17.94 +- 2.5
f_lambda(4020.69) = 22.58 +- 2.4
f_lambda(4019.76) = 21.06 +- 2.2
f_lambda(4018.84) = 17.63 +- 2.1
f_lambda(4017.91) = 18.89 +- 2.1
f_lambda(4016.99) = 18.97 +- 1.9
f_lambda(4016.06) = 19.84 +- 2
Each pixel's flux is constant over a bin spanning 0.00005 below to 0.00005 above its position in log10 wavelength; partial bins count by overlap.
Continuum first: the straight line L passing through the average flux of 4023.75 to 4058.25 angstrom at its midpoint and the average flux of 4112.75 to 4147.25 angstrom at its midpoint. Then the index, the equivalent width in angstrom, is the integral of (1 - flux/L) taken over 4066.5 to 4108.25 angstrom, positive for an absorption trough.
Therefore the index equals -1.79 angstrom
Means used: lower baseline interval 18.9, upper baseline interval 19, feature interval 19.8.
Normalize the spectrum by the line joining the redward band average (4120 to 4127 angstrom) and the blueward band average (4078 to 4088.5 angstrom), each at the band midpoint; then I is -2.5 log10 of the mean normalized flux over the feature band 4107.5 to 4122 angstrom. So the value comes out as 0.01 mag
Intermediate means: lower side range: 20.8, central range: 19.2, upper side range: 19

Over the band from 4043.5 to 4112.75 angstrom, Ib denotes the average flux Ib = 19.2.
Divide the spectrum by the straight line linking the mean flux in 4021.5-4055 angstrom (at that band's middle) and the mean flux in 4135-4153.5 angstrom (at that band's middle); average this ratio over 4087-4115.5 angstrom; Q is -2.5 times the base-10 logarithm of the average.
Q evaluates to -0.060 mag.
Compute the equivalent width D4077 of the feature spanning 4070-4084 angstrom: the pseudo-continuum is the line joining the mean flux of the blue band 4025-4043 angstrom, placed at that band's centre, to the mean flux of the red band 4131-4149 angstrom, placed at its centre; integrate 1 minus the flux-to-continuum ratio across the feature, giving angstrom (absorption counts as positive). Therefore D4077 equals -1.0 angstrom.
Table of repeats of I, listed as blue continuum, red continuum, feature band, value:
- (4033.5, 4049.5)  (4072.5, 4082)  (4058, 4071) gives 0.082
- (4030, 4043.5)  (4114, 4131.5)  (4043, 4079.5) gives 0.015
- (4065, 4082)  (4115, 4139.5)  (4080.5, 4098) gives -0.059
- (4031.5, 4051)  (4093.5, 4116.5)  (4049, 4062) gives 0.062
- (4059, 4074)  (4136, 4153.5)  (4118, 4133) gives -0.057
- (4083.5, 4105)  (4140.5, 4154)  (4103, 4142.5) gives 0.001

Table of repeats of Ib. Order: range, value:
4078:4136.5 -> 19.4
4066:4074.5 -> 19.5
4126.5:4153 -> 18.4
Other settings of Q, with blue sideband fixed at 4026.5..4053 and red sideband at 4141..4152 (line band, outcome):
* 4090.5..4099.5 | -0.08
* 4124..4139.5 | -0.02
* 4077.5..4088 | -0.11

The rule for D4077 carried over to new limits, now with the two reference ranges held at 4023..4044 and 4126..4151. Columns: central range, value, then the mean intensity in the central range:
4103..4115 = -0.3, 19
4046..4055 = -0.1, 19.3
